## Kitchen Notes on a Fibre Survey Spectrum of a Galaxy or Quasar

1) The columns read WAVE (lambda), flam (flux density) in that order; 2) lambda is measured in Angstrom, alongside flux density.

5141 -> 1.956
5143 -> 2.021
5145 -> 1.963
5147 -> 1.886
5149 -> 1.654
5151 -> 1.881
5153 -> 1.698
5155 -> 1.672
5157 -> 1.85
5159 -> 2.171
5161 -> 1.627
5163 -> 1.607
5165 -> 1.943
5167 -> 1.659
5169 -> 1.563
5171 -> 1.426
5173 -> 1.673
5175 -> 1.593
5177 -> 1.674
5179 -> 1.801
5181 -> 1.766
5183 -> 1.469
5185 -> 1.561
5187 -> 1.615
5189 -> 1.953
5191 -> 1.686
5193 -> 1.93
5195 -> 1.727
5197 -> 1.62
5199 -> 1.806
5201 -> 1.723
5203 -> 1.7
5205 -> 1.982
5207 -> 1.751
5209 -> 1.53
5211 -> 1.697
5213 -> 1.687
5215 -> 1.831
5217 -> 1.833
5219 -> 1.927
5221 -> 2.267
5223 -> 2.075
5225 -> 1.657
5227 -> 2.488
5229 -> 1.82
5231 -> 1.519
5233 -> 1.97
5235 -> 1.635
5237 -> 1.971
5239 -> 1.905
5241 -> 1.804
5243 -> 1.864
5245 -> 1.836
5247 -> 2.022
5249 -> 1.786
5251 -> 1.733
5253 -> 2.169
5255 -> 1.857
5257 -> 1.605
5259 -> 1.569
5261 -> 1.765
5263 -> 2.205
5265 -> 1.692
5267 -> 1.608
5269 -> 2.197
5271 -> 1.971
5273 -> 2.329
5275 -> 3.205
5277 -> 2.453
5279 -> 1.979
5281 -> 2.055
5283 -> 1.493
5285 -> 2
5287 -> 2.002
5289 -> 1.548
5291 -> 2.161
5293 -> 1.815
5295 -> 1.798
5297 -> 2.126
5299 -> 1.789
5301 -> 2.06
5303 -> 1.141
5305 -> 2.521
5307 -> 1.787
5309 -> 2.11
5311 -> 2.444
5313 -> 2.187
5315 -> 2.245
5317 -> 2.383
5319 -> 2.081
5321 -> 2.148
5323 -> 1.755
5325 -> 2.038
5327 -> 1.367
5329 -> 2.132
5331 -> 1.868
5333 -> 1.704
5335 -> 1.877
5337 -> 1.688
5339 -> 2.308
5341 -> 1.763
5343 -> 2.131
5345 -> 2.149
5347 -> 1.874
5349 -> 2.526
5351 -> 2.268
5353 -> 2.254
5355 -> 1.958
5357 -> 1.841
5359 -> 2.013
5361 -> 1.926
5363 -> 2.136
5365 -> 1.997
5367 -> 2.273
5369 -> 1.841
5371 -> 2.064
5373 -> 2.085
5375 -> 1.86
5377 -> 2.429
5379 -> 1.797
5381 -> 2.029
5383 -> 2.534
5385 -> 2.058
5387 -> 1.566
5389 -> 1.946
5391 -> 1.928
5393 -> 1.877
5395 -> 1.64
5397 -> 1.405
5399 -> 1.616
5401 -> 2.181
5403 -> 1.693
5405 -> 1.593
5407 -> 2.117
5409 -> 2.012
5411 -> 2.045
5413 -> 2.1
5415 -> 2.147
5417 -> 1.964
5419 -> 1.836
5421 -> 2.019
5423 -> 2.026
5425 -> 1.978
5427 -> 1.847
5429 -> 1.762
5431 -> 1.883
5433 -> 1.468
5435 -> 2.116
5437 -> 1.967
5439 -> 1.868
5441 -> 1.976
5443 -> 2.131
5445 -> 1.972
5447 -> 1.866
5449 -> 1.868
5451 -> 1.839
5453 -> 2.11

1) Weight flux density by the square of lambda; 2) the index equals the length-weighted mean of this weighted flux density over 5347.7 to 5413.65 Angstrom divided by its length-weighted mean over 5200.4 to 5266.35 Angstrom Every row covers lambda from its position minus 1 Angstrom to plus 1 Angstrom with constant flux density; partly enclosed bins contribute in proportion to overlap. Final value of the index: 1.14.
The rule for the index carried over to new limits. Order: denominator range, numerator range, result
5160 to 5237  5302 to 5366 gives 1.21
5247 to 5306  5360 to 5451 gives 1.04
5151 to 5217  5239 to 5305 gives 1.16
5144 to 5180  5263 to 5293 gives 1.23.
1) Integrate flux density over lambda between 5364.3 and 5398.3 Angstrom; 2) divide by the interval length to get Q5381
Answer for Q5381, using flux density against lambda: 1.96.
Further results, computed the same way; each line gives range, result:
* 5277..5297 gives 1.91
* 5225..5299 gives 1.94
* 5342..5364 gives 2.1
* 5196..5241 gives 1.84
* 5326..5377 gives 2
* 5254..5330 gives 1.99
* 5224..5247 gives 1.87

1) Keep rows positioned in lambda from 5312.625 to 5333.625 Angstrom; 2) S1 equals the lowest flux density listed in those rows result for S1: 1.367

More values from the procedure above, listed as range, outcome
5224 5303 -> 1.141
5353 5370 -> 1.841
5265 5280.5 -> 1.608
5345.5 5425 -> 1.405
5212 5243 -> 1.519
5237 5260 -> 1.569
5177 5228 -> 1.469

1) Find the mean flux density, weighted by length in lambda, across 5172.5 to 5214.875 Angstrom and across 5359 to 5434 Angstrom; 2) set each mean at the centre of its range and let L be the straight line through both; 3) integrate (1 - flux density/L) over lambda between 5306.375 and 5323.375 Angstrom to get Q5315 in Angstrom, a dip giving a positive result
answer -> -2.8 Angstrom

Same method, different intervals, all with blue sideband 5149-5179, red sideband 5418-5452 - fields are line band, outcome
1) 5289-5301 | -0.7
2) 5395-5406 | 1.1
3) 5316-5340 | -1.5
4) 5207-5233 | -1.5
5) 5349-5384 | -4.3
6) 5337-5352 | -2.2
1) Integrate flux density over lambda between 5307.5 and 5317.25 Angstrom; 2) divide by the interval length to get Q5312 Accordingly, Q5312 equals 2.24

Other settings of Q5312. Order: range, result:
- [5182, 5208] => 1.73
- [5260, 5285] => 2.08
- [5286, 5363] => 2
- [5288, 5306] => 1.88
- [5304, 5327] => 2.12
